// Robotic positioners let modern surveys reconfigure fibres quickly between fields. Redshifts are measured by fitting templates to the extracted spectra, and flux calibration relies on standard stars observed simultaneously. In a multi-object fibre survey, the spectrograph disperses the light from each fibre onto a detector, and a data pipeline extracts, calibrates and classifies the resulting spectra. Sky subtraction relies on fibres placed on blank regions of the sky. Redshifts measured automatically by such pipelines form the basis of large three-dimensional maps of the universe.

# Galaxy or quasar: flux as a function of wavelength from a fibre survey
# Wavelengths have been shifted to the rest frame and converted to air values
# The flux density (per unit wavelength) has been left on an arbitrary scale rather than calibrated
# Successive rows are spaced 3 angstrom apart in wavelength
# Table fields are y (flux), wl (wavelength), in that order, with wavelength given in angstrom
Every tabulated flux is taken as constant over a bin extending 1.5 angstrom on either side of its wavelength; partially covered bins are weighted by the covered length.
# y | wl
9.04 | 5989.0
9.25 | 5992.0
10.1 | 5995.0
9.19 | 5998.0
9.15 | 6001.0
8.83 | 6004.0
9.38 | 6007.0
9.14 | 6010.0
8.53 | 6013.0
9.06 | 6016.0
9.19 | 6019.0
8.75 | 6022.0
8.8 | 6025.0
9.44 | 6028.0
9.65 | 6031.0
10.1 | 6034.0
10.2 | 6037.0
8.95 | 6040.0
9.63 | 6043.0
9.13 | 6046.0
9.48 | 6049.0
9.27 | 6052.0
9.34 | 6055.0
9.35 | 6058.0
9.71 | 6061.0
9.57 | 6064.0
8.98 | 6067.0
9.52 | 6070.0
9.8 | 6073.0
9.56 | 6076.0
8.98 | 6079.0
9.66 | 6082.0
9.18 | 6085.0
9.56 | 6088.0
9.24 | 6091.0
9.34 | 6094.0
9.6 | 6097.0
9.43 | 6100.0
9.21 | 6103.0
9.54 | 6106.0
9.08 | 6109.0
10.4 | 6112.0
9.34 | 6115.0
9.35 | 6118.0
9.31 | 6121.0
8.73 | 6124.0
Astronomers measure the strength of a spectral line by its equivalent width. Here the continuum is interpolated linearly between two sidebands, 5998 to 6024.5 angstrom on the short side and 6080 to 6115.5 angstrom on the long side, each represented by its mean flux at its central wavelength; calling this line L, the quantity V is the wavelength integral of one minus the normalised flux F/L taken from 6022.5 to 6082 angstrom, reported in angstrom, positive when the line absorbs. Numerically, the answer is -1.40 angstrom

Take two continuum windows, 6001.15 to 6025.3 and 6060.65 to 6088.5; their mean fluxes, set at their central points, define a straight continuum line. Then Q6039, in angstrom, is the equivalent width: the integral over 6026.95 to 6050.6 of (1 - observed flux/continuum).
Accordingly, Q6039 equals -1.0 angstrom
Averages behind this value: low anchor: 8.98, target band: 9.57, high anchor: 9.44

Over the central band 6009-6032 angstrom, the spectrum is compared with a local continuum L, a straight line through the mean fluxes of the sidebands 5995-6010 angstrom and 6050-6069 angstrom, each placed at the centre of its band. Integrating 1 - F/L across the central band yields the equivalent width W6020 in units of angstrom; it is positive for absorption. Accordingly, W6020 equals 0.55 angstrom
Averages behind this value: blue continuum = 9.23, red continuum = 9.38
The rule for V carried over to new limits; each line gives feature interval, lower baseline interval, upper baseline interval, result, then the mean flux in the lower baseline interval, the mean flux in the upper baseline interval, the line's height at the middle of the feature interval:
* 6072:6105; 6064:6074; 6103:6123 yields 0.13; 9.44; 9.46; 9.45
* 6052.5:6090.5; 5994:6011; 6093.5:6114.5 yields 0.06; 9.28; 9.51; 9.44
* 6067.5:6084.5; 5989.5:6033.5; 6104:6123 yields -0.15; 9.19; 9.48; 9.37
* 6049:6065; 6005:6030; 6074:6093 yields -0.36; 9.04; 9.37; 9.24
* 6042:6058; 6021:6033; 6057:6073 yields 0.01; 9.22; 9.46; 9.37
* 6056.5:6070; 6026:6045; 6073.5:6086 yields 0.09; 9.62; 9.39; 9.48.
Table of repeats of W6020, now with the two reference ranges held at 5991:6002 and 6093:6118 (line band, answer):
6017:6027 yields 0.5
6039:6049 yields 0.2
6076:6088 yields 0.2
